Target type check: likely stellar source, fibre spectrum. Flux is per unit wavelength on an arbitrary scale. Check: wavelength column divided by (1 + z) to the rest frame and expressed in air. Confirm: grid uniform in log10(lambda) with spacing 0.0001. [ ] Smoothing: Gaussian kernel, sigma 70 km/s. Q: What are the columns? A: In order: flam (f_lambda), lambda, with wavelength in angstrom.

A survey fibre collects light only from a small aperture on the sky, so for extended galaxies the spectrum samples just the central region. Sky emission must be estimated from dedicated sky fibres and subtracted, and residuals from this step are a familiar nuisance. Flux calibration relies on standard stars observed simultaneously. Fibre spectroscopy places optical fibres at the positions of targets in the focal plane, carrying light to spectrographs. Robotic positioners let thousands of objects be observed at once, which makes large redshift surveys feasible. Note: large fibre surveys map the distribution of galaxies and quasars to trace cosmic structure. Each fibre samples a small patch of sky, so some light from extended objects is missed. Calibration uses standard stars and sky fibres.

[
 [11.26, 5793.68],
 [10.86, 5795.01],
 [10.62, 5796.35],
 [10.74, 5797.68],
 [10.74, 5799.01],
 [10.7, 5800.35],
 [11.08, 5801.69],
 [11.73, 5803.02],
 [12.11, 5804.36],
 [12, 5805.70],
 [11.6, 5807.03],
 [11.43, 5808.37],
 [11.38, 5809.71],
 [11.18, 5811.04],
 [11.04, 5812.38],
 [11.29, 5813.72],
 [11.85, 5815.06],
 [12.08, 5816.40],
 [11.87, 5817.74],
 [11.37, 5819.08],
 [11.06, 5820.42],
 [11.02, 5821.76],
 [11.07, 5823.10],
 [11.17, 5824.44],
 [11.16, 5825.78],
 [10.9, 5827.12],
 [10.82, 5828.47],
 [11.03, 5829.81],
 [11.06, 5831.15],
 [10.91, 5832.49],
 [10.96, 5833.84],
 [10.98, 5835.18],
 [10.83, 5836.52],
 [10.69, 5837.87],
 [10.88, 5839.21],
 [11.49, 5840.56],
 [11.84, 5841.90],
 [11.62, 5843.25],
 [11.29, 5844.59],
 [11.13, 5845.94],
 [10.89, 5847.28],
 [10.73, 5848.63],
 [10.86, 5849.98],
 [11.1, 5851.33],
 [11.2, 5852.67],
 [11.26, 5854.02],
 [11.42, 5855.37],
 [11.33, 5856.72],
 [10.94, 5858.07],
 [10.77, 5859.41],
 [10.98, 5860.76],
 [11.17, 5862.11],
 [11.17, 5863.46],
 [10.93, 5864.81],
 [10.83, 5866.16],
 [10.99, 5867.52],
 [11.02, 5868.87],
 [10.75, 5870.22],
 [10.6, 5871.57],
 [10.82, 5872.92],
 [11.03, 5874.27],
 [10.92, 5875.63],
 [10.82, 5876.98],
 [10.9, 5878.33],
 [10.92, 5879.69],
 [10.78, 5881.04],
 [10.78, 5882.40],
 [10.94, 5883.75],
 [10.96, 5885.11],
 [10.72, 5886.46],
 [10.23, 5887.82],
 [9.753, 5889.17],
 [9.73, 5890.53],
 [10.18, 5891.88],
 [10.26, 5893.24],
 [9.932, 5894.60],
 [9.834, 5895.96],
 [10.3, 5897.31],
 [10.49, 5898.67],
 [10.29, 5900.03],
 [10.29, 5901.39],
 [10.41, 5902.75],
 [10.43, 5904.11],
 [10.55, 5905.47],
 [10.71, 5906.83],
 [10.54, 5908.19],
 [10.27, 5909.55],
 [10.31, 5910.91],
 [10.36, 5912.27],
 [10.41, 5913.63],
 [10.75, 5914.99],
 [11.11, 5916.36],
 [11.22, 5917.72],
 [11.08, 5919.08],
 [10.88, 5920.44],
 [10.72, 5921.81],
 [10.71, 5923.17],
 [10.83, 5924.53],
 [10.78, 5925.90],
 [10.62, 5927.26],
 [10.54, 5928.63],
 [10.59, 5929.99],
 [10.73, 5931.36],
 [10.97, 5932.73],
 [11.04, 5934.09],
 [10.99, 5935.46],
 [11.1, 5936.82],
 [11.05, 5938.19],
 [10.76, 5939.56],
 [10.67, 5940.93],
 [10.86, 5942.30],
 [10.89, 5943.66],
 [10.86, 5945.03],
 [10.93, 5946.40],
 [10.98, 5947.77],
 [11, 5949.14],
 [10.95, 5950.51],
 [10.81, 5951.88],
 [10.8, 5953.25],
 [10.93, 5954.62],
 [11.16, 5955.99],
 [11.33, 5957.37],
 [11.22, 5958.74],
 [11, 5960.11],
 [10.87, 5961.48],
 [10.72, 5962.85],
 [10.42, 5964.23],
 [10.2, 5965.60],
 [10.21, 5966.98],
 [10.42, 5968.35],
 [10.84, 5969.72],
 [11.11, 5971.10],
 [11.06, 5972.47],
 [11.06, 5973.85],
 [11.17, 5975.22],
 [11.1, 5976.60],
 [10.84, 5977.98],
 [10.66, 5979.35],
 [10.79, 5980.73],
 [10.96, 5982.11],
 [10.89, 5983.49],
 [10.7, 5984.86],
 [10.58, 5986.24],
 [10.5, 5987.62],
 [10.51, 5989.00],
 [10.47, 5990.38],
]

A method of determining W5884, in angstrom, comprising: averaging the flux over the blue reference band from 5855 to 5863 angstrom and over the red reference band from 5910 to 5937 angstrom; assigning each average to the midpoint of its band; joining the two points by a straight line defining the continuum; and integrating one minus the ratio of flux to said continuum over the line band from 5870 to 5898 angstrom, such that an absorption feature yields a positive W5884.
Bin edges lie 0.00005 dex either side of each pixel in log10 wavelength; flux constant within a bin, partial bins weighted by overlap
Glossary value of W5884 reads 1.1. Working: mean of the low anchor 11.1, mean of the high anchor 10.8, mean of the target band 10.5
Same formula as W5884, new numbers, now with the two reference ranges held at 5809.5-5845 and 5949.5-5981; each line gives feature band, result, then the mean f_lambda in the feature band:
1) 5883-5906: 1.5 angstrom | 10.3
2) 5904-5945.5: 0.8 angstrom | 10.8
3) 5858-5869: 0.1 angstrom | 11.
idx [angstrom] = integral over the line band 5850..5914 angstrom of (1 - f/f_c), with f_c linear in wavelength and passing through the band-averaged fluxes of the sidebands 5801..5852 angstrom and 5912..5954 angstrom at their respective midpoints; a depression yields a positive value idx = 2.15 angstrom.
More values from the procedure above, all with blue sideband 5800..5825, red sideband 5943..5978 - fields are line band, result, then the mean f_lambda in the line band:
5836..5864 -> 0.42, 11.1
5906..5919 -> 0.48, 10.7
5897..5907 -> 0.61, 10.4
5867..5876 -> 0.27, 10.9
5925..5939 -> 0.18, 10.8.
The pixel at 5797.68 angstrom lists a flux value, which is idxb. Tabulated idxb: 10.74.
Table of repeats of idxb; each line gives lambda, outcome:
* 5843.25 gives 11.62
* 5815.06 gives 11.85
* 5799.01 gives 10.74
